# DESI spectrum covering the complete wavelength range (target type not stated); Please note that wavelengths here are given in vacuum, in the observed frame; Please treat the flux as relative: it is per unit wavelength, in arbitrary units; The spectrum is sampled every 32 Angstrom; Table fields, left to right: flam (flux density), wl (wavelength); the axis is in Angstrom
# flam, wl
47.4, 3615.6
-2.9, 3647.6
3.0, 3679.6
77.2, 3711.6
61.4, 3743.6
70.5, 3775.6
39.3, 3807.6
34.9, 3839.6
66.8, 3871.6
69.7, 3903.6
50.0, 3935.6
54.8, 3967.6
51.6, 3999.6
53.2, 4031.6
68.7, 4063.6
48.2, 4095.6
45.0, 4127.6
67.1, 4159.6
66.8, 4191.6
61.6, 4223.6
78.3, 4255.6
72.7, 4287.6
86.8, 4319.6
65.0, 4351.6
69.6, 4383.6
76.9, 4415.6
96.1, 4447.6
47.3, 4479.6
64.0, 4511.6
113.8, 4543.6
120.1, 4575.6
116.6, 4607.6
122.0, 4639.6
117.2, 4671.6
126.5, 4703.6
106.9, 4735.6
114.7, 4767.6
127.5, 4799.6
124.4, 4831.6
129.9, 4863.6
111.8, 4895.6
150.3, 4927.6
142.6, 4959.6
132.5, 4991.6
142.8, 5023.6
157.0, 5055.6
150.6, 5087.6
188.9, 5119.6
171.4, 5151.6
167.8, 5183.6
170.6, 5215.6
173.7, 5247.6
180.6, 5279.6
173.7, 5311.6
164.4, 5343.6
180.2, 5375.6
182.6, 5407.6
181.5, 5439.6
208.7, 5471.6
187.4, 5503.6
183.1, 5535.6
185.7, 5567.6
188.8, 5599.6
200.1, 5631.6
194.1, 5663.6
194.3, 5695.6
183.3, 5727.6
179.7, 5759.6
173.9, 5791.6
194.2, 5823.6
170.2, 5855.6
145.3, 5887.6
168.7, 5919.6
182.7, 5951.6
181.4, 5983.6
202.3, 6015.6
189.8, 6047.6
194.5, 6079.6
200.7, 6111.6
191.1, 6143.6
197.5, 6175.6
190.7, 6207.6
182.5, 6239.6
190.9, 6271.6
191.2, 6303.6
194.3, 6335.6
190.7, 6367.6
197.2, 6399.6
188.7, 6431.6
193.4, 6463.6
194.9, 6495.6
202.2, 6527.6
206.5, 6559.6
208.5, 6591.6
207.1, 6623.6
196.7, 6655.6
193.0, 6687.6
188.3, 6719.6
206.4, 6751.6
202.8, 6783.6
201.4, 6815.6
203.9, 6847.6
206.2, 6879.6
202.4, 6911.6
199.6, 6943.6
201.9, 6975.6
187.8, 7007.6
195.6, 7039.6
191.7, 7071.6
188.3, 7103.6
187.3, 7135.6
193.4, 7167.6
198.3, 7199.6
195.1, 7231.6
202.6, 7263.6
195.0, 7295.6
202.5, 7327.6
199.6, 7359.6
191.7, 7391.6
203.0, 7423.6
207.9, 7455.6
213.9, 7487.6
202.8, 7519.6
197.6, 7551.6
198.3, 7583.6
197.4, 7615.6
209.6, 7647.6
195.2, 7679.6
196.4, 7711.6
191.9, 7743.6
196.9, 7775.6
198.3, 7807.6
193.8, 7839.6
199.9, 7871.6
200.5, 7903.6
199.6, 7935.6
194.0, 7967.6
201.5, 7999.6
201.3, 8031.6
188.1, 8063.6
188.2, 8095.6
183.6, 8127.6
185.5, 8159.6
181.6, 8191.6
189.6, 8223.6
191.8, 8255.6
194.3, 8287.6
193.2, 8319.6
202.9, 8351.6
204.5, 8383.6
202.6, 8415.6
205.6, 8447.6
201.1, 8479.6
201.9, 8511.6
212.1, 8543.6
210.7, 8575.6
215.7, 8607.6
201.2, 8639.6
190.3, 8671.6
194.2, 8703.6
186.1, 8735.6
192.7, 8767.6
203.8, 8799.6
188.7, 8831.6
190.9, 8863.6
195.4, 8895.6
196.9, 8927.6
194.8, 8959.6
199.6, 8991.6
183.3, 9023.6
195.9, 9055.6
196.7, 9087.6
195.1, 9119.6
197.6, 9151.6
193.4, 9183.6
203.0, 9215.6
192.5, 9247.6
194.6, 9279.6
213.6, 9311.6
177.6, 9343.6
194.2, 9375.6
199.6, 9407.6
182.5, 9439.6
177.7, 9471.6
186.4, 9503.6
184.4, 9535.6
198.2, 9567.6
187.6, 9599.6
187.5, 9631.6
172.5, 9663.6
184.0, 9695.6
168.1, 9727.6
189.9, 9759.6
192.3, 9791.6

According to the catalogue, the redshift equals 0.14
